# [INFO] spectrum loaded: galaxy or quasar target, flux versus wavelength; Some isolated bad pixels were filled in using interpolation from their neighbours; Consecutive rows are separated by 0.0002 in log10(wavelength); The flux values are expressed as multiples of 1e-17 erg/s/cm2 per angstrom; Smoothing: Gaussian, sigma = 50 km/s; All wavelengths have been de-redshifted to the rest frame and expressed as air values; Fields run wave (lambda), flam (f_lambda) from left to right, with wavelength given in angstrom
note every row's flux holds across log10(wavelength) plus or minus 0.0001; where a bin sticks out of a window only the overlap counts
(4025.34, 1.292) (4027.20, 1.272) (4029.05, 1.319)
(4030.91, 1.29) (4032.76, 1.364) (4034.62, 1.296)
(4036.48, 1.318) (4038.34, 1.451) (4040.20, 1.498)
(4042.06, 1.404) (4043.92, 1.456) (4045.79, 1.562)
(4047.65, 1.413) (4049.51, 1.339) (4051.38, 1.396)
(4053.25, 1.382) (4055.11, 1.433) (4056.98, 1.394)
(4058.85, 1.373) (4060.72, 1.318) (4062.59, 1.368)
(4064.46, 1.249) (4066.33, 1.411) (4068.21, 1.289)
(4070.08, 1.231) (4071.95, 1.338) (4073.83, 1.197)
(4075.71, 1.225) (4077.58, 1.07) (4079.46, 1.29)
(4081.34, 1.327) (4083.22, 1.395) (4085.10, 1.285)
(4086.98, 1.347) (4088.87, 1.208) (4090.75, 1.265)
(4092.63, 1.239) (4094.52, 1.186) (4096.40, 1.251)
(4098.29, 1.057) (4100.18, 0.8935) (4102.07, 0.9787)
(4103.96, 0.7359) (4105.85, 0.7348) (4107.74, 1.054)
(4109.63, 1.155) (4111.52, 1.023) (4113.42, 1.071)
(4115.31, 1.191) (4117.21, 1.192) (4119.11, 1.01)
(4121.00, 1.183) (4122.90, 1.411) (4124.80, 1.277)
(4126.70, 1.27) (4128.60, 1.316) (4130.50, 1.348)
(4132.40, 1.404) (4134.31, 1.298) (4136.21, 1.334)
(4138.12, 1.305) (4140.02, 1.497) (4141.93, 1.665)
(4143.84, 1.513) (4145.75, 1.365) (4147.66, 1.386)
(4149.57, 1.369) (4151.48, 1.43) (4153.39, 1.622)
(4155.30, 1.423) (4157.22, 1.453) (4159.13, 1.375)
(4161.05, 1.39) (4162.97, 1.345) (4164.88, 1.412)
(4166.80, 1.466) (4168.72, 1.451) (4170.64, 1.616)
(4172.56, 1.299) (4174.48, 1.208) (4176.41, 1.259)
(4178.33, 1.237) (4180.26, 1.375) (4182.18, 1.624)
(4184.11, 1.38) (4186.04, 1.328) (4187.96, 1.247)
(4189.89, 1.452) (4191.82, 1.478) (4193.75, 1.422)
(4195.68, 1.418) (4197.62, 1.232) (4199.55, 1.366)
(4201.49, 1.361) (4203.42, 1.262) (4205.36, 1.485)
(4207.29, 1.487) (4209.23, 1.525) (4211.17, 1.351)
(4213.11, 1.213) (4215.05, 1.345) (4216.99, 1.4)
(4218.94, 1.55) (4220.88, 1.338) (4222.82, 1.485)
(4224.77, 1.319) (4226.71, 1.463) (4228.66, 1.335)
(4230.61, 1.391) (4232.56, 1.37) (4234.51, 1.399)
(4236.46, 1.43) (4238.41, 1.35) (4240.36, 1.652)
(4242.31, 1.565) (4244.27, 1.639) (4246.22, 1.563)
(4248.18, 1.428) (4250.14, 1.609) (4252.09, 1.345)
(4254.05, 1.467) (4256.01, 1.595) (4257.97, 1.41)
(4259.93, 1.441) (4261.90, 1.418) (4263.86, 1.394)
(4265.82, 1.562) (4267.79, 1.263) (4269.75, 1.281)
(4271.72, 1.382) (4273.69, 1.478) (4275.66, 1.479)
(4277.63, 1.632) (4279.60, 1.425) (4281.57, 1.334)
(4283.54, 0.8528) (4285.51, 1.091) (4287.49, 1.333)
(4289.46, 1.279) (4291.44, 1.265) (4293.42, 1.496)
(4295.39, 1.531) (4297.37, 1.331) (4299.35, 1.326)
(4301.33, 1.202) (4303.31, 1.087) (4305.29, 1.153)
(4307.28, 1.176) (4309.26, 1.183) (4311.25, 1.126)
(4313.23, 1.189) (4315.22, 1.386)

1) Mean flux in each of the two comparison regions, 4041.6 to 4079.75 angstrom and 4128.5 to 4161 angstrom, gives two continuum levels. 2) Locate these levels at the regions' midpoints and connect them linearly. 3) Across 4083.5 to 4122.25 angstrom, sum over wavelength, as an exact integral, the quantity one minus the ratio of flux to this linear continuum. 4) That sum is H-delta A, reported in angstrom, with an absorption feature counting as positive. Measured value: 7.6 angstrom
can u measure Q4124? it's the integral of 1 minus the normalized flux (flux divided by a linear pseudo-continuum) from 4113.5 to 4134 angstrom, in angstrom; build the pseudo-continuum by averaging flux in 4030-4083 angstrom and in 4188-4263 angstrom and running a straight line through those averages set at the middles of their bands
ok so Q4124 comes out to 1.9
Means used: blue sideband 1.35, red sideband 1.43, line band 1.25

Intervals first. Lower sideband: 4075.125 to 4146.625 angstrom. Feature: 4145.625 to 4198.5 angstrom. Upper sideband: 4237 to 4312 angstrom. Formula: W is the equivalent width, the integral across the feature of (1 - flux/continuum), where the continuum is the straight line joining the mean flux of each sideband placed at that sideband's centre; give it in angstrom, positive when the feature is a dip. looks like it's -4.9 angstrom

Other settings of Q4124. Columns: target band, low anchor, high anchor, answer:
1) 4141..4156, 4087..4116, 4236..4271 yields -3.44 angstrom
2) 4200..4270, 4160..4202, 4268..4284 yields -2.91 angstrom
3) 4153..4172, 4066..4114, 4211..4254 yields -2.14 angstrom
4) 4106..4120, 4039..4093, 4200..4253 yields 2.92 angstrom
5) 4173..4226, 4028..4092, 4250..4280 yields 1.32 angstrom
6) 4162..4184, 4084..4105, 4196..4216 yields -1.61 angstrom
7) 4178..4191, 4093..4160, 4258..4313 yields -1.13 angstrom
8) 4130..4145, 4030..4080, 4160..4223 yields -0.56 angstrom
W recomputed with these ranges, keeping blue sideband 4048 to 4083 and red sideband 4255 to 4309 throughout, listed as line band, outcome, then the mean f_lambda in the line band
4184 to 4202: -0.5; 1.37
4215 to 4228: -0.8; 1.42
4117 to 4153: -0.8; 1.35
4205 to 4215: -0.5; 1.4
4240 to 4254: -2.1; 1.53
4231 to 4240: -0.5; 1.41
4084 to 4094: 0.4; 1.27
